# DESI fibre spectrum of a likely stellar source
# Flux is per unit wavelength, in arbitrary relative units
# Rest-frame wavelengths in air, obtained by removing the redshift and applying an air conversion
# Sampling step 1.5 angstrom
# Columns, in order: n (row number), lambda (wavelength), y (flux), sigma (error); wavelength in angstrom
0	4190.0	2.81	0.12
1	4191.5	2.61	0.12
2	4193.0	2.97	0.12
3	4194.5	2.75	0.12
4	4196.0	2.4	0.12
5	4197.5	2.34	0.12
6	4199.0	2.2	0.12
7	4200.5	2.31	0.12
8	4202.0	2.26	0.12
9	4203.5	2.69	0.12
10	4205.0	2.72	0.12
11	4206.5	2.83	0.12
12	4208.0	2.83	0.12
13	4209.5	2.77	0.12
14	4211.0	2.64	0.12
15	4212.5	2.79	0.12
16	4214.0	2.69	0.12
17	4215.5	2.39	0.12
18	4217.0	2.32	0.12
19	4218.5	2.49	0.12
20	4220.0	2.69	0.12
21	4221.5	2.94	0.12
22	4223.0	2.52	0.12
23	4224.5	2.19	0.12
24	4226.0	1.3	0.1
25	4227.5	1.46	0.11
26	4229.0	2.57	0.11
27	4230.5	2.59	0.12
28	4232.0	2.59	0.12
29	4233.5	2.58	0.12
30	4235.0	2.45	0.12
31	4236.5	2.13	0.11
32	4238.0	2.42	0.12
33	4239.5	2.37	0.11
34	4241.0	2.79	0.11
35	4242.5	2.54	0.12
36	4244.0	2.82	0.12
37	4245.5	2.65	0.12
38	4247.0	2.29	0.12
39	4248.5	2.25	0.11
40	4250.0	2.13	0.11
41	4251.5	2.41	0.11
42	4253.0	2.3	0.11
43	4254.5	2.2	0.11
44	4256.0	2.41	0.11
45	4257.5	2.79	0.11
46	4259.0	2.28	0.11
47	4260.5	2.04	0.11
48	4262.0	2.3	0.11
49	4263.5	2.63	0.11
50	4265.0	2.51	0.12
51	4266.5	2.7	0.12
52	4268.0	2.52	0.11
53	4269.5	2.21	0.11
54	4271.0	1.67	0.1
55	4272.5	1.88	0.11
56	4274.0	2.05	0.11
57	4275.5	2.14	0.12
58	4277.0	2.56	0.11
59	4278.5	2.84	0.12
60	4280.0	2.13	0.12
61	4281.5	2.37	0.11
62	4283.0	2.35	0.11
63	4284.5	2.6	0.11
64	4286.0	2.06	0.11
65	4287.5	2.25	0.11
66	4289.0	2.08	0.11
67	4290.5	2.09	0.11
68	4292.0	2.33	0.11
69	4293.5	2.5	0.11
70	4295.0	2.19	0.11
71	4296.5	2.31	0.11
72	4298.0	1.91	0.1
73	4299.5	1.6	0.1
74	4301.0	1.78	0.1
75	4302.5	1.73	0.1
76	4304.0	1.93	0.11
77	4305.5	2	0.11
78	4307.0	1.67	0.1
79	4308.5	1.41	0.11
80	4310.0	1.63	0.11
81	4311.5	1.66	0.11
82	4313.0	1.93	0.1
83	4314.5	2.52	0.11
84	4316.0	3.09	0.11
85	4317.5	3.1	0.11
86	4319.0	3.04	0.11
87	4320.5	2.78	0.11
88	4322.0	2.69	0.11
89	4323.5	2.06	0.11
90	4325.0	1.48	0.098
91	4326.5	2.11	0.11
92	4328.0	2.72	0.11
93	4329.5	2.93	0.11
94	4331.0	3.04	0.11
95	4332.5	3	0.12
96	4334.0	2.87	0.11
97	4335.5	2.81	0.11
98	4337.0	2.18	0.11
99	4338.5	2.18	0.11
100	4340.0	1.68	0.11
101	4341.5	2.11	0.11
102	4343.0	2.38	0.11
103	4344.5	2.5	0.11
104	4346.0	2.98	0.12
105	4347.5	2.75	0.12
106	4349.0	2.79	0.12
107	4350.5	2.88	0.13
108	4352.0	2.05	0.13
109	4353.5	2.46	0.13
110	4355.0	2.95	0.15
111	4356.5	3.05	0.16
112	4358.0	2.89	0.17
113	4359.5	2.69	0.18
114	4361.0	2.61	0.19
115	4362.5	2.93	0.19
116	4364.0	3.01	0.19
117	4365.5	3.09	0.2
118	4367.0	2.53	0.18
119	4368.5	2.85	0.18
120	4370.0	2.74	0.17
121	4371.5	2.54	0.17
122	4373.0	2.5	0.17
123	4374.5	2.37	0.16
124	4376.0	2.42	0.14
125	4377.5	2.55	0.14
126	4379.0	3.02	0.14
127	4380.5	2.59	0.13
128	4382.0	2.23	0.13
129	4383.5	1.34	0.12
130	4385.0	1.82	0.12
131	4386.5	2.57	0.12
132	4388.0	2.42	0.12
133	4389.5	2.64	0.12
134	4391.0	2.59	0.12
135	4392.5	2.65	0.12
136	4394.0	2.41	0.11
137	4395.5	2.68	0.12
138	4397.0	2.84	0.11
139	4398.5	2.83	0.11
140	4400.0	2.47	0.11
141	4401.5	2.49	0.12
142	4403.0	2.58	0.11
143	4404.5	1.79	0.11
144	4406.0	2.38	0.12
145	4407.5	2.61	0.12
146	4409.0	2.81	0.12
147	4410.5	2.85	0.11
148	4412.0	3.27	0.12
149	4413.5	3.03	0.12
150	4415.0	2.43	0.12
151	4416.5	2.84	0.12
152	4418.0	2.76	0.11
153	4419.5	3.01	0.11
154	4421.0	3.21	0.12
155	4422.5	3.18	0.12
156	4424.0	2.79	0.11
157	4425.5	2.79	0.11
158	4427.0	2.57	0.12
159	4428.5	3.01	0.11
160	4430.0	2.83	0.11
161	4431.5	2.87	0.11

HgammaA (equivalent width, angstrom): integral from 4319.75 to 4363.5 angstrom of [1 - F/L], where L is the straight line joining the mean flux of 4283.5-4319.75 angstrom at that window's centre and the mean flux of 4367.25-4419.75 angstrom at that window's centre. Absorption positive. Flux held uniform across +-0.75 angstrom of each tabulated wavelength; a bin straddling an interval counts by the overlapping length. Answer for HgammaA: -4.6 angstrom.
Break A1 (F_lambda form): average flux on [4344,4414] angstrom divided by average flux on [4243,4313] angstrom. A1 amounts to 1.19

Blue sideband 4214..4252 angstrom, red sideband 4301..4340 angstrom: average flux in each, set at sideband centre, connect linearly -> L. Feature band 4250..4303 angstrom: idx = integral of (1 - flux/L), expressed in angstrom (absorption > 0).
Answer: 2.49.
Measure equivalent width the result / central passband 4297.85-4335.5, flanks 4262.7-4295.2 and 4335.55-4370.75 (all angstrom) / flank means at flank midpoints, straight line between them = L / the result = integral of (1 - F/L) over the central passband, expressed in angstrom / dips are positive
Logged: 2.9 angstrom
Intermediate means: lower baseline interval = 2.3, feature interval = 2.28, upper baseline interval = 2.62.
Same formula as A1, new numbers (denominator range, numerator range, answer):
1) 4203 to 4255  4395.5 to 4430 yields 1.12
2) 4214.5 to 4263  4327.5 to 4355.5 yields 1.09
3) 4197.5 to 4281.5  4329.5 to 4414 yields 1.08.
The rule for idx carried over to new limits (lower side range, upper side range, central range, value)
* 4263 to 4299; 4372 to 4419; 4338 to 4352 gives -0.2 angstrom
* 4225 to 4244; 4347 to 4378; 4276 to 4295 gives 1.1 angstrom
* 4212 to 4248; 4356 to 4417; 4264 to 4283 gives 1.4 angstrom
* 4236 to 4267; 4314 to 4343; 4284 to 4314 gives 6.2 angstrom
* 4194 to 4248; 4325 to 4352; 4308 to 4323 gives 0.8 angstrom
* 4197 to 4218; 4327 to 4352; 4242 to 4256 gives 0.9 angstrom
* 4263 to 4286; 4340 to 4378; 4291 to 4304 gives 2.0 angstrom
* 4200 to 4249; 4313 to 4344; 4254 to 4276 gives 1.8 angstrom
